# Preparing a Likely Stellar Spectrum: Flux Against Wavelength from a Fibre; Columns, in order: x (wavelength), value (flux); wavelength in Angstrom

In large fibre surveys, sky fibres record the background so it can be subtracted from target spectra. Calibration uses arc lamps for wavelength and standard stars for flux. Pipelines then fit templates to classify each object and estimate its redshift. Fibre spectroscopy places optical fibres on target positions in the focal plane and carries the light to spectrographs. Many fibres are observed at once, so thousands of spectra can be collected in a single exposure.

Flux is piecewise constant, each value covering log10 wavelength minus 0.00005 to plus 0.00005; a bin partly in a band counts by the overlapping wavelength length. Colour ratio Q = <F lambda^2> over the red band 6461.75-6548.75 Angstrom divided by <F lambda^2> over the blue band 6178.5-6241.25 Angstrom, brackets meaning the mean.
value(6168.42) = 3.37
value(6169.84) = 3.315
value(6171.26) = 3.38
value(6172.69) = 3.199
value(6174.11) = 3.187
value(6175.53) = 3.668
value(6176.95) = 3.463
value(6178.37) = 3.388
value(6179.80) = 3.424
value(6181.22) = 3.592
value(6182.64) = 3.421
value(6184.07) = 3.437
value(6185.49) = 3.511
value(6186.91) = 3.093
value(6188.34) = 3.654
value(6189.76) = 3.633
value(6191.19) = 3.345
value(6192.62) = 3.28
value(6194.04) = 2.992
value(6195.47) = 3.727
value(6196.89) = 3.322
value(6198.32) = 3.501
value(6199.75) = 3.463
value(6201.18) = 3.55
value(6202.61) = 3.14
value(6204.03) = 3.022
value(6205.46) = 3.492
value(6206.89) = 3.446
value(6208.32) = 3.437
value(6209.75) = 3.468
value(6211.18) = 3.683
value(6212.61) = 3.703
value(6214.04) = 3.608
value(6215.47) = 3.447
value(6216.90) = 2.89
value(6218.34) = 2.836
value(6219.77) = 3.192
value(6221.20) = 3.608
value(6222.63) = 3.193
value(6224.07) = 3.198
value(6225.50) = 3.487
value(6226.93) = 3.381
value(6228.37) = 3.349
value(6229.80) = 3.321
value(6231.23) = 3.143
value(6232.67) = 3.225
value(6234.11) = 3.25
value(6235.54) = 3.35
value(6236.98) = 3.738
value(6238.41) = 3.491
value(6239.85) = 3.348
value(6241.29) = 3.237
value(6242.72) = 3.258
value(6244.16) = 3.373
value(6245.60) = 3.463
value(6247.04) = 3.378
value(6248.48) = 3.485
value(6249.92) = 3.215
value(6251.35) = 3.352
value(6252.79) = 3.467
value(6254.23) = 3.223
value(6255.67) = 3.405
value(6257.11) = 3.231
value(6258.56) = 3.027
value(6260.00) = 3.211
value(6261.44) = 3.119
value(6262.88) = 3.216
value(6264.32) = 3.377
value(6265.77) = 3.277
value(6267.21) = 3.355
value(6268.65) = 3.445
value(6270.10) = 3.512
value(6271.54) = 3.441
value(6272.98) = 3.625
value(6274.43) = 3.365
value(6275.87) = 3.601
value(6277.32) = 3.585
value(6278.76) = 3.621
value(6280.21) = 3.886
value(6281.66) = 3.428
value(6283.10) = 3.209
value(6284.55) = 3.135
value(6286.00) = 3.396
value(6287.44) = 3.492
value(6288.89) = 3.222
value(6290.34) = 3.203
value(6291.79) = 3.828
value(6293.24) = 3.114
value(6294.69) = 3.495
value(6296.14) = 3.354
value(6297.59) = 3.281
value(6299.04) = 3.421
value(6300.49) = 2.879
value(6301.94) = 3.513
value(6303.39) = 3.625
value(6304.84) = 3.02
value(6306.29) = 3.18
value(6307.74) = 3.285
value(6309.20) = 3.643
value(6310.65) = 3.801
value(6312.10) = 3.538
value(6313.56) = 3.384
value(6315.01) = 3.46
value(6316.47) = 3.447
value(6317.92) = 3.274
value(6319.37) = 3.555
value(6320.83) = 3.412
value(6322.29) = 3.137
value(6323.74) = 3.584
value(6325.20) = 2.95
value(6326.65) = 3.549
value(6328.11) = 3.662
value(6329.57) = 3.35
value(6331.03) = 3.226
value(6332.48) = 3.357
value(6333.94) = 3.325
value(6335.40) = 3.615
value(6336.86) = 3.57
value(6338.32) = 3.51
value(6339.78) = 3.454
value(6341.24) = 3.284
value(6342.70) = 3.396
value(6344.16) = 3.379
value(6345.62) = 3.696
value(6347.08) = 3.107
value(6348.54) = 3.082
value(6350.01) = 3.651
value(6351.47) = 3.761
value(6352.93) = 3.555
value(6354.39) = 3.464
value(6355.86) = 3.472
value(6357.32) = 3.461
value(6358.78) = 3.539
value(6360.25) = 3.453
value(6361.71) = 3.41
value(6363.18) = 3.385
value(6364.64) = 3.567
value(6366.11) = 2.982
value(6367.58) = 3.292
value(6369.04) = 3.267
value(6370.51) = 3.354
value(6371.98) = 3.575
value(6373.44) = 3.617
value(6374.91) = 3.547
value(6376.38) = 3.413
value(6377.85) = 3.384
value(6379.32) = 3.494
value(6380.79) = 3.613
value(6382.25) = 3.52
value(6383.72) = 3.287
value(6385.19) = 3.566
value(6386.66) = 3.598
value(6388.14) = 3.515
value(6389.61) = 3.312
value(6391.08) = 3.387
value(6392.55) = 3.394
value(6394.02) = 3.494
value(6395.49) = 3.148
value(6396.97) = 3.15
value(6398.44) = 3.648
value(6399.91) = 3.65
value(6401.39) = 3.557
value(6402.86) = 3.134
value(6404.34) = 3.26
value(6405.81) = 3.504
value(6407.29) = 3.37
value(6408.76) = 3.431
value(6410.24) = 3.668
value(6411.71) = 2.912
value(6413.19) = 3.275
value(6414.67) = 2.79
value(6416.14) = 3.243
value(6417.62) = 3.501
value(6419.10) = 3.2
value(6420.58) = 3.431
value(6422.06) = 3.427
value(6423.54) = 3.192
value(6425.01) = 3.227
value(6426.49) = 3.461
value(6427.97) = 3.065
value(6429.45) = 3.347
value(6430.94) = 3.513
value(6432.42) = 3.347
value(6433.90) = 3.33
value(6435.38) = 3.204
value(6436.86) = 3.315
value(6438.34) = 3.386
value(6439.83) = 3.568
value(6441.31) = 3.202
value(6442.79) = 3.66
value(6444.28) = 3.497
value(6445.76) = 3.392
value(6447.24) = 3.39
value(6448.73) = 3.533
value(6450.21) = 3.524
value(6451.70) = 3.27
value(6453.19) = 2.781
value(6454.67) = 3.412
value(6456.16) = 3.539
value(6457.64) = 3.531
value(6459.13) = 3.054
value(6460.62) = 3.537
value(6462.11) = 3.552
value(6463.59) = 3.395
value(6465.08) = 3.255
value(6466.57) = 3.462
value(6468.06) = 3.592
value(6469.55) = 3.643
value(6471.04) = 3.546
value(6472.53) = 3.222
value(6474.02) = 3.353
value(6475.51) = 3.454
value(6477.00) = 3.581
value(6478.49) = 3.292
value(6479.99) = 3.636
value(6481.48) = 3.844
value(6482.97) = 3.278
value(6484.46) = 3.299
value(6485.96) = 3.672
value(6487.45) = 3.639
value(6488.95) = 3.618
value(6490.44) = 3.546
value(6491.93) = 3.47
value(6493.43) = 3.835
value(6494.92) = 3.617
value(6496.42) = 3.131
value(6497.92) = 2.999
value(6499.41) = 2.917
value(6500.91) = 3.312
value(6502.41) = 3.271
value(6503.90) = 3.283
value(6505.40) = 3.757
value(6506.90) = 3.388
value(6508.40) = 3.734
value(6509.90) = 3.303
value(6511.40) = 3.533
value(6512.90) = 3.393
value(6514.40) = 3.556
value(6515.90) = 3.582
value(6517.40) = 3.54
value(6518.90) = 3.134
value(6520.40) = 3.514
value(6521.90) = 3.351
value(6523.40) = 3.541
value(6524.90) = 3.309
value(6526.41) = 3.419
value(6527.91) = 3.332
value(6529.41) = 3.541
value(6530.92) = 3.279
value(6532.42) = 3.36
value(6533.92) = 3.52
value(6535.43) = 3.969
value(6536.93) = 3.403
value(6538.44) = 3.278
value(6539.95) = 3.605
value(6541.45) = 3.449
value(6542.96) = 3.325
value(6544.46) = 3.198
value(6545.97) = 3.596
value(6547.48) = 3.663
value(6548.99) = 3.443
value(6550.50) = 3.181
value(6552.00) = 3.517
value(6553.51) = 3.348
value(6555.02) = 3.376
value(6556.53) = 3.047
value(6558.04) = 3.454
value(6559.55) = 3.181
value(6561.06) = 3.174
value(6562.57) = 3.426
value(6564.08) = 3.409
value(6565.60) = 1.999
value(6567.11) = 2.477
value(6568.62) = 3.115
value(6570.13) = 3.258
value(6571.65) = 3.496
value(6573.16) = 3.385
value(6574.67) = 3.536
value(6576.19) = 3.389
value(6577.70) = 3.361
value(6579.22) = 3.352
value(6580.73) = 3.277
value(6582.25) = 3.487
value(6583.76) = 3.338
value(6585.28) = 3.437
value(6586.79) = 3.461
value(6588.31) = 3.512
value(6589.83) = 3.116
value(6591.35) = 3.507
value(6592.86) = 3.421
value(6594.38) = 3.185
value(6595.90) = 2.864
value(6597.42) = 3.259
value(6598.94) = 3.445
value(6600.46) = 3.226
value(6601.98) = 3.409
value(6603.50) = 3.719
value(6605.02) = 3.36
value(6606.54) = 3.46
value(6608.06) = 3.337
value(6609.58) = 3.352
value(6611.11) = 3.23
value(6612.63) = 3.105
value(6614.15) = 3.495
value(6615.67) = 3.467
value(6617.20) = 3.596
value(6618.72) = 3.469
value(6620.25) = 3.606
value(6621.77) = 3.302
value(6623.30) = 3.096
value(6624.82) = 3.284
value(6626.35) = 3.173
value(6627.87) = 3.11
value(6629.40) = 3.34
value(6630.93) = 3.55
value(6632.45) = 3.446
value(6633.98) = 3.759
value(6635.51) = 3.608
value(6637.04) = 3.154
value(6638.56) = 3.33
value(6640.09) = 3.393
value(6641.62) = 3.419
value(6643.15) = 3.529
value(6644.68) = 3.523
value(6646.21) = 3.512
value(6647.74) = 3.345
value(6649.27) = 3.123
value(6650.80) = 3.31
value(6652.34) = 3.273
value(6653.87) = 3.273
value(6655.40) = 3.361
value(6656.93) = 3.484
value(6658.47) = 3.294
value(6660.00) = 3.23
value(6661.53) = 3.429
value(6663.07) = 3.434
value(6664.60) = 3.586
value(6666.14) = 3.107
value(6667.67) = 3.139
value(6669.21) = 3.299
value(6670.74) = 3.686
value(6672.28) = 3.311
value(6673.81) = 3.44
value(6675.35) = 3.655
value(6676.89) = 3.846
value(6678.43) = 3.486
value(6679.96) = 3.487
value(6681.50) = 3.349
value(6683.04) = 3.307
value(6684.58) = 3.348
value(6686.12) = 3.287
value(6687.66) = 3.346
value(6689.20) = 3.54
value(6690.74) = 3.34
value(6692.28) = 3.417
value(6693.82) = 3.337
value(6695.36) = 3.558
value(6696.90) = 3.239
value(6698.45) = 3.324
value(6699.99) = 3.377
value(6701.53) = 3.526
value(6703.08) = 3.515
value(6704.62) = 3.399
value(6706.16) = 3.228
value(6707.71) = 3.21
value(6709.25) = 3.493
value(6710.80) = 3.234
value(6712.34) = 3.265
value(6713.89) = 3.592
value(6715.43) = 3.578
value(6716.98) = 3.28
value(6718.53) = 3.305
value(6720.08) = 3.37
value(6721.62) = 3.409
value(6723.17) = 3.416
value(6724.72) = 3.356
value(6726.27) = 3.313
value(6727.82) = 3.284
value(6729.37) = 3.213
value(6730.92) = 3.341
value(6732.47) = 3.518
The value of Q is 1.12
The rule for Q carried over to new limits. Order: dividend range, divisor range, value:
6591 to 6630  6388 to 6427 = 1.06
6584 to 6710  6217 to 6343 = 1.12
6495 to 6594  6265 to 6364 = 1.05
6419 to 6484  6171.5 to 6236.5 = 1.09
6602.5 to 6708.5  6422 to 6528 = 1.05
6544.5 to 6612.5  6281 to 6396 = 1.04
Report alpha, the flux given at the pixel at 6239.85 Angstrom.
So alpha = 3.348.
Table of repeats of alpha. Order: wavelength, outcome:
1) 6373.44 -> 3.617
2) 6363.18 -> 3.385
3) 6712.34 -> 3.265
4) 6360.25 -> 3.453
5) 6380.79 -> 3.613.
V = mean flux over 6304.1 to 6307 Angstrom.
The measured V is 3.11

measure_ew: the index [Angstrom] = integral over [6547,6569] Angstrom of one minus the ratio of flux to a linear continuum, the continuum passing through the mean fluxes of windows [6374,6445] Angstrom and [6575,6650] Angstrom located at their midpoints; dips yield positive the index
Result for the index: 1.3 Angstrom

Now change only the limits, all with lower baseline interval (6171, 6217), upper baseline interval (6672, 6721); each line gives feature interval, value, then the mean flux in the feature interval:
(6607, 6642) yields 0.3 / 3.38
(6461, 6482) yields -0.4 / 3.48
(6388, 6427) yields 0.8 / 3.34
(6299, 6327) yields 0.3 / 3.38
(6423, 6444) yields 0.4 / 3.35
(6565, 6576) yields 1.1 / 3.07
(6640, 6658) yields 0.2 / 3.38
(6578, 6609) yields 0.5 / 3.36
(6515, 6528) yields 0.0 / 3.42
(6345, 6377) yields -0.2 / 3.44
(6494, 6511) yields 0.3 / 3.35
